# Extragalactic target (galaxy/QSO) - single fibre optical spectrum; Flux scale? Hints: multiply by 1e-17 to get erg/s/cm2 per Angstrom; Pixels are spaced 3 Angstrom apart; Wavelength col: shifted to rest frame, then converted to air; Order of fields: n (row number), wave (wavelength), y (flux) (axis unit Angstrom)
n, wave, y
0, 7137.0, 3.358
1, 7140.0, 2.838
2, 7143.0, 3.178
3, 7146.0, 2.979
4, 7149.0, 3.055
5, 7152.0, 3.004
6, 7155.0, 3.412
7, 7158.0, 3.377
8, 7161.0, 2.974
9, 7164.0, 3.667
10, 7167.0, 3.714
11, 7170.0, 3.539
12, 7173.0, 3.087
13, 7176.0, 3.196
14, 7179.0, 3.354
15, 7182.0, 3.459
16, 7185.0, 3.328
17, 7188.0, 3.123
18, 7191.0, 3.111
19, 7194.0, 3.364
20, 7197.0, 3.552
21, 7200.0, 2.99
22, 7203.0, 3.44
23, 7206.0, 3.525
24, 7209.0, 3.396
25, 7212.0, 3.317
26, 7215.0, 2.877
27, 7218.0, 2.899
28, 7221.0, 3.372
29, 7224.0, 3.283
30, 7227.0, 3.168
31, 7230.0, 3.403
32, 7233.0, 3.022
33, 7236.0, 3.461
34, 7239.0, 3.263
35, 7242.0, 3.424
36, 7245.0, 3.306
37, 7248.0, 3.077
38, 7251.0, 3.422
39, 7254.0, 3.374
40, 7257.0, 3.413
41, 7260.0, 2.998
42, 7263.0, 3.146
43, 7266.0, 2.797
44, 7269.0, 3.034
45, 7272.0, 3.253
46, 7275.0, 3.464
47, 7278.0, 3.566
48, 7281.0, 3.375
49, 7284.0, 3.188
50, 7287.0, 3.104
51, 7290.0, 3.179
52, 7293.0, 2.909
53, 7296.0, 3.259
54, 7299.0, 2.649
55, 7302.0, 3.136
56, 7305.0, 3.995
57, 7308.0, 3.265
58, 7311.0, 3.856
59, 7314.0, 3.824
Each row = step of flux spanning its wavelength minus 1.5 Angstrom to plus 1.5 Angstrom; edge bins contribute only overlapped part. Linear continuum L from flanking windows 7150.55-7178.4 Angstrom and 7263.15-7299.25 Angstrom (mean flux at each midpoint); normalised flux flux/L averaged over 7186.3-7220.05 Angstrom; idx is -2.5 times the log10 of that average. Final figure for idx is 0.01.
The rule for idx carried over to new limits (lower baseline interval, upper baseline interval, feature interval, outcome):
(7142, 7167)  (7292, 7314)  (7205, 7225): 0.02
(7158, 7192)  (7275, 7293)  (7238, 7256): -0.01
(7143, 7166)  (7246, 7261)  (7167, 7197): -0.03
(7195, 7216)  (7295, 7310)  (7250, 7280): 0.02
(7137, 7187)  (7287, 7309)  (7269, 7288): -0.04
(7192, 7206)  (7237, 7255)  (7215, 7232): 0.05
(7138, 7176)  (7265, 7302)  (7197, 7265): -0.02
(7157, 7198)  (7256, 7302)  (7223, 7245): -0.02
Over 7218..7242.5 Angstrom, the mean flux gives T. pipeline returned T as 3.27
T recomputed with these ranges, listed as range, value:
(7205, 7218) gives 3.23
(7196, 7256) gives 3.28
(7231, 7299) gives 3.22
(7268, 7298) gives 3.23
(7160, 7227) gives 3.3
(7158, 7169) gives 3.45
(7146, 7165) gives 3.22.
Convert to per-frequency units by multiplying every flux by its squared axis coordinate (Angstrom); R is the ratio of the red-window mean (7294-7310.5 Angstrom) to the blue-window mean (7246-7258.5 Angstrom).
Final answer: 1.00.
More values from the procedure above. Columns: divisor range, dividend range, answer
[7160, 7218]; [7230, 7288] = 1.00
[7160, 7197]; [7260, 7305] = 0.98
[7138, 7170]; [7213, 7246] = 1.02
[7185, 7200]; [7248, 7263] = 1.02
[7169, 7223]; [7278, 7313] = 1.03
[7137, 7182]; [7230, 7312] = 1.03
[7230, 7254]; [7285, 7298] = 0.95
